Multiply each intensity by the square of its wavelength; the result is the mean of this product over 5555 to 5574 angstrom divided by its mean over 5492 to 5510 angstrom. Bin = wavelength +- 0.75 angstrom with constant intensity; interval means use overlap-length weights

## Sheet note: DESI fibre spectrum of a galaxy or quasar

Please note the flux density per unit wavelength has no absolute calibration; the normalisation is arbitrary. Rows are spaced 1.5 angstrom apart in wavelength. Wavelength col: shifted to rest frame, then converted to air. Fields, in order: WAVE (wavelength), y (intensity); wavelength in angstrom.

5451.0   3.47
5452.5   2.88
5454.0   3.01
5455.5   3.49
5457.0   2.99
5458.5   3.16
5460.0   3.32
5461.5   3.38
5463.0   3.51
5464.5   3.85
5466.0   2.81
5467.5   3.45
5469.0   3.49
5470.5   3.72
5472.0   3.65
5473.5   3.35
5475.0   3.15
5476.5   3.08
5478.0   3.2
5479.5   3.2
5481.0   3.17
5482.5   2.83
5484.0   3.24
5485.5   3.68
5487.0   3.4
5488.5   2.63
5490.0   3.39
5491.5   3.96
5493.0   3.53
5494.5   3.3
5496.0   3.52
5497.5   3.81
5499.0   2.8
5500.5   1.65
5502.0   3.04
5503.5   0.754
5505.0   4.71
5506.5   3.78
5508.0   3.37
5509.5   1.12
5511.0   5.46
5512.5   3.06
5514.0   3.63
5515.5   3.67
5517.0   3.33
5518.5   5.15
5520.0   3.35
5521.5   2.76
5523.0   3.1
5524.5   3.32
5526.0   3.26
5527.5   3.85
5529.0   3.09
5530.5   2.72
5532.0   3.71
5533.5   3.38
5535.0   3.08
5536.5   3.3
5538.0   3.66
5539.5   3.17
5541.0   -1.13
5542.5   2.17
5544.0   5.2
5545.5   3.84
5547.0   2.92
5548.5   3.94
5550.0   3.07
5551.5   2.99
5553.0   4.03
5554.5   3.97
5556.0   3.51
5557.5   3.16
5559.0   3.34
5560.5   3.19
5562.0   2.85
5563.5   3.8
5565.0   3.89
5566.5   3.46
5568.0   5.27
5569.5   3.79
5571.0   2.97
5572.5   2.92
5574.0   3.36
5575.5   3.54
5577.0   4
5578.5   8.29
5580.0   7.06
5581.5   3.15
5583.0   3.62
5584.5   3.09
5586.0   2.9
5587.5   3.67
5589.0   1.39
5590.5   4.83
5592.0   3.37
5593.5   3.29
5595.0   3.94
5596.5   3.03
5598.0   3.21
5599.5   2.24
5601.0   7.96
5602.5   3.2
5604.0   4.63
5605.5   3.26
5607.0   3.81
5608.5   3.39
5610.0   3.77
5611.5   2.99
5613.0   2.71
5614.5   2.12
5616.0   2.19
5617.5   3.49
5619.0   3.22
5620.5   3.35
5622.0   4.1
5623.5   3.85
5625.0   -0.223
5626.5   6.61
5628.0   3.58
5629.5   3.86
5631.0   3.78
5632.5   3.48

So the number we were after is 1.2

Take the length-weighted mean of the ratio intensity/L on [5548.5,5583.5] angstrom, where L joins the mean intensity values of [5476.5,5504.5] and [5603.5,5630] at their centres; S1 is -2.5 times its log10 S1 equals -0.19 mag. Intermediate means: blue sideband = 3.08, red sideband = 3.36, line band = 3.88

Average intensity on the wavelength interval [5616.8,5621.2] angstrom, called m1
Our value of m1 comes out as 3.35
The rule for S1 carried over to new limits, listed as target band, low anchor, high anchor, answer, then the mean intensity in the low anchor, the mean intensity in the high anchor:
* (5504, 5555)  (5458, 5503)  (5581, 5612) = 0.02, 3.26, 3.57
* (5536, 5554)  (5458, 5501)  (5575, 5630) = 0.13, 3.29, 3.69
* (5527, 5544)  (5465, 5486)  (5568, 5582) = 0.33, 3.29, 4.41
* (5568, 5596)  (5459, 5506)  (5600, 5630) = -0.11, 3.25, 3.58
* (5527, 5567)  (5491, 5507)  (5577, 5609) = 0.10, 3.15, 3.97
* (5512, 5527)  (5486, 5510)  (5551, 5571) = -0.07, 3.07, 3.62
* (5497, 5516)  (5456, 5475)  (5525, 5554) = 0.05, 3.38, 3.18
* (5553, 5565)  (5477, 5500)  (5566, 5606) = 0.08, 3.29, 3.91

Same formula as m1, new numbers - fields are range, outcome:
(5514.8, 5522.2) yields 3.66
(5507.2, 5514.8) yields 3.33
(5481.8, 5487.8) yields 3.29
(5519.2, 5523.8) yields 3.1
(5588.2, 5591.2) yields 3.09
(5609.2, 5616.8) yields 2.77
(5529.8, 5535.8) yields 3.23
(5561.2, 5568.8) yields 3.85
